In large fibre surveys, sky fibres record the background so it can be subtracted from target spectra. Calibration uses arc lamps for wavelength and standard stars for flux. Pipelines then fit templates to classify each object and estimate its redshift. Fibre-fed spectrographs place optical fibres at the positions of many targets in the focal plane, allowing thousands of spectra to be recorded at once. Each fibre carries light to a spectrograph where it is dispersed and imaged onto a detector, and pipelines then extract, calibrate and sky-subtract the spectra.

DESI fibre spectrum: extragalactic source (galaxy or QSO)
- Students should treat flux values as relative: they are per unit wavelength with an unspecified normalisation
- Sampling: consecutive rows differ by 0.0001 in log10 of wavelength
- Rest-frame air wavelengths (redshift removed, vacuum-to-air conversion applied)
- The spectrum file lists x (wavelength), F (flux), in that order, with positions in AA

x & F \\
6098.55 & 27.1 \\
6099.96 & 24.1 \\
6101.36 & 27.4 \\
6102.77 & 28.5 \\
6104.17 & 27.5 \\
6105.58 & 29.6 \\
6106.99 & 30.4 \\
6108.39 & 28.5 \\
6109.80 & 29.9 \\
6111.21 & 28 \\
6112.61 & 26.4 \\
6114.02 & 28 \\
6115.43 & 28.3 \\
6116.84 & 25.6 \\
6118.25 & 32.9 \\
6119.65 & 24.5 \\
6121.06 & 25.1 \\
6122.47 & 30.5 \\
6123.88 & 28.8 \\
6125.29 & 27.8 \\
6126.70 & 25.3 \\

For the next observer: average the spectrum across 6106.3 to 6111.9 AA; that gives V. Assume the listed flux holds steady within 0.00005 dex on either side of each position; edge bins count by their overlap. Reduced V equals 29.2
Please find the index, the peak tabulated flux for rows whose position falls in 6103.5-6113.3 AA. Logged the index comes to 30.4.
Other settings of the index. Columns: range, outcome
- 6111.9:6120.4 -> 32.9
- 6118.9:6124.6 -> 30.5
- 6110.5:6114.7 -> 28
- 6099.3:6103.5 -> 28.5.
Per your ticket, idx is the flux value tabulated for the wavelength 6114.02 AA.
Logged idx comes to 28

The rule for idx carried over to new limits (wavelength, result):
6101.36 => 27.4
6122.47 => 30.5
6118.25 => 32.9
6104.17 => 27.5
